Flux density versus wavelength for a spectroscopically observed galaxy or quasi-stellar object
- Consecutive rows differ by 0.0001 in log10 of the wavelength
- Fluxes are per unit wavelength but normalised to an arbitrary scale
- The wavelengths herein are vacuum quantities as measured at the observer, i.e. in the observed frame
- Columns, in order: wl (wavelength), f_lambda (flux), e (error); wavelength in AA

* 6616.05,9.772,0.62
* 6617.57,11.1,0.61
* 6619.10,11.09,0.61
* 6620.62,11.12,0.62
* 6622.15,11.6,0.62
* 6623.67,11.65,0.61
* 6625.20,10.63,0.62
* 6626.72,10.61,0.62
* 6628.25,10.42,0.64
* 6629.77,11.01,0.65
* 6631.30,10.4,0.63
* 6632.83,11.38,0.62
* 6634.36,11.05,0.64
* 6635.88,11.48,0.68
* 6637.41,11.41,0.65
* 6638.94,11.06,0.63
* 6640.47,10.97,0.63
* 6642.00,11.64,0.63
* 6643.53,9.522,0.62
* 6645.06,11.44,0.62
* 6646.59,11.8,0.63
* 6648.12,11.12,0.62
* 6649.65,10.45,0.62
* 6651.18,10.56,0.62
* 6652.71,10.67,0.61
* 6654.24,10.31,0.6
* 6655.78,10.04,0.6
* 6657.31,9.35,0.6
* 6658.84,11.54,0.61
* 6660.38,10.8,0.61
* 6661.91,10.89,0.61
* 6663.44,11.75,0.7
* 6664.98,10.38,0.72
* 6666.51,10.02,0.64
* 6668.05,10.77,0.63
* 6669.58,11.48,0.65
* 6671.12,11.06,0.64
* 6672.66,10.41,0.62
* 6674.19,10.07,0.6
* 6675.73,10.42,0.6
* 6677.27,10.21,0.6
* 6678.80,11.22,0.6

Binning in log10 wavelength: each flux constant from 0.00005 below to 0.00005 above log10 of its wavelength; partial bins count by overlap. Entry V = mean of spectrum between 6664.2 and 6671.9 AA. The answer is 10.7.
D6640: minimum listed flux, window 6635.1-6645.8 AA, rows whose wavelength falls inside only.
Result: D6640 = 9.522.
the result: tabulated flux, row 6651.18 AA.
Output 10.56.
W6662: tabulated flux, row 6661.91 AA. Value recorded 10.89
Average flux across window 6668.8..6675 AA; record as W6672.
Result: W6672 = 10.8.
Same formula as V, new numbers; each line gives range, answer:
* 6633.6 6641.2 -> 11.2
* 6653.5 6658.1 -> 9.9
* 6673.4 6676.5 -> 10.3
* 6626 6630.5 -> 10.7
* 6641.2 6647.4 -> 11.1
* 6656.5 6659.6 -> 10.5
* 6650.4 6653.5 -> 10.6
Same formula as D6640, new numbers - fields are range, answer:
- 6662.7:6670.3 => 10.02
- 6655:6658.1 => 9.35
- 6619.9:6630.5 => 10.42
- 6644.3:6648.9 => 11.12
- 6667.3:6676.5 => 10.07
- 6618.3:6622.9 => 11.09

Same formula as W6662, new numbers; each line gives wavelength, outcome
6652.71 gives 10.67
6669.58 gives 11.48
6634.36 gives 11.05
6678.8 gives 11.22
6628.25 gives 10.42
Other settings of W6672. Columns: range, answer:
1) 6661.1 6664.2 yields 11.3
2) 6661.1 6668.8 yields 10.8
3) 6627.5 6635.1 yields 10.8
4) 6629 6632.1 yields 10.7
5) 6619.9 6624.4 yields 11.5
